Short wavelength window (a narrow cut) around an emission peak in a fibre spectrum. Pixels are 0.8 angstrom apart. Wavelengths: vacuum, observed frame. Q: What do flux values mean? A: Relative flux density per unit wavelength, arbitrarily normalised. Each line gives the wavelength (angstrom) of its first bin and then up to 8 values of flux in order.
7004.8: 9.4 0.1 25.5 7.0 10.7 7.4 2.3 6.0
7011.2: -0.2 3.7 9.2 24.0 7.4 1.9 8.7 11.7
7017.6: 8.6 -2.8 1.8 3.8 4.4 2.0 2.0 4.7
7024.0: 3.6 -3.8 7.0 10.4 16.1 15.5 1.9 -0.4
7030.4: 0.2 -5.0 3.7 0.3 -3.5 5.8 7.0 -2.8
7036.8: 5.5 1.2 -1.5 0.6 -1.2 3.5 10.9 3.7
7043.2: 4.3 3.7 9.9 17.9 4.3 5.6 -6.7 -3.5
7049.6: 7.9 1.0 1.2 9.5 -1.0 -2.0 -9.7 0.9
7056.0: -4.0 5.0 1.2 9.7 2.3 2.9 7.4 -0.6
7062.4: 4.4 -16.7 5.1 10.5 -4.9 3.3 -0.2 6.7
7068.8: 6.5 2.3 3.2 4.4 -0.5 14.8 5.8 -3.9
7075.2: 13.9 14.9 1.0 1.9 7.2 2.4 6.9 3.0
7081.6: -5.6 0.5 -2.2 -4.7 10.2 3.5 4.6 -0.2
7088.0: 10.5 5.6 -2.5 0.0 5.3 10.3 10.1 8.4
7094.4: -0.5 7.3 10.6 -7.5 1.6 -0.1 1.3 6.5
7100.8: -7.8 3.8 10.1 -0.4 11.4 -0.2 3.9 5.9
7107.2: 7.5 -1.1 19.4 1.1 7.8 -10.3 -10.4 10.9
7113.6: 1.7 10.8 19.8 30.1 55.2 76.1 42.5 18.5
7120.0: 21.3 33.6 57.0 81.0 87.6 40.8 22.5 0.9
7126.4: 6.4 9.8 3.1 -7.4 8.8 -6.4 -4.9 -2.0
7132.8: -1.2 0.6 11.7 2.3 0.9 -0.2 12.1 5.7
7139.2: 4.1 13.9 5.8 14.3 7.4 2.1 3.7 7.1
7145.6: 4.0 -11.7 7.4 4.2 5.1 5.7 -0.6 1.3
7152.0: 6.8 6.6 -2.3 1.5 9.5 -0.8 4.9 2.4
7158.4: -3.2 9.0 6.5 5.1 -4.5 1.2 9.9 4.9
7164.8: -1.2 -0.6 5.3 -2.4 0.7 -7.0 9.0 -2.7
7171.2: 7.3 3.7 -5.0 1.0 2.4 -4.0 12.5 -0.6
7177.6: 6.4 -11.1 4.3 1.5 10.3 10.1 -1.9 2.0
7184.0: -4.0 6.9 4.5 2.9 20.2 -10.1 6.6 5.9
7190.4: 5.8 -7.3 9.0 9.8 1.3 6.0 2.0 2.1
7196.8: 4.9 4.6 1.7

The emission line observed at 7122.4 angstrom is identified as [O II] 3727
